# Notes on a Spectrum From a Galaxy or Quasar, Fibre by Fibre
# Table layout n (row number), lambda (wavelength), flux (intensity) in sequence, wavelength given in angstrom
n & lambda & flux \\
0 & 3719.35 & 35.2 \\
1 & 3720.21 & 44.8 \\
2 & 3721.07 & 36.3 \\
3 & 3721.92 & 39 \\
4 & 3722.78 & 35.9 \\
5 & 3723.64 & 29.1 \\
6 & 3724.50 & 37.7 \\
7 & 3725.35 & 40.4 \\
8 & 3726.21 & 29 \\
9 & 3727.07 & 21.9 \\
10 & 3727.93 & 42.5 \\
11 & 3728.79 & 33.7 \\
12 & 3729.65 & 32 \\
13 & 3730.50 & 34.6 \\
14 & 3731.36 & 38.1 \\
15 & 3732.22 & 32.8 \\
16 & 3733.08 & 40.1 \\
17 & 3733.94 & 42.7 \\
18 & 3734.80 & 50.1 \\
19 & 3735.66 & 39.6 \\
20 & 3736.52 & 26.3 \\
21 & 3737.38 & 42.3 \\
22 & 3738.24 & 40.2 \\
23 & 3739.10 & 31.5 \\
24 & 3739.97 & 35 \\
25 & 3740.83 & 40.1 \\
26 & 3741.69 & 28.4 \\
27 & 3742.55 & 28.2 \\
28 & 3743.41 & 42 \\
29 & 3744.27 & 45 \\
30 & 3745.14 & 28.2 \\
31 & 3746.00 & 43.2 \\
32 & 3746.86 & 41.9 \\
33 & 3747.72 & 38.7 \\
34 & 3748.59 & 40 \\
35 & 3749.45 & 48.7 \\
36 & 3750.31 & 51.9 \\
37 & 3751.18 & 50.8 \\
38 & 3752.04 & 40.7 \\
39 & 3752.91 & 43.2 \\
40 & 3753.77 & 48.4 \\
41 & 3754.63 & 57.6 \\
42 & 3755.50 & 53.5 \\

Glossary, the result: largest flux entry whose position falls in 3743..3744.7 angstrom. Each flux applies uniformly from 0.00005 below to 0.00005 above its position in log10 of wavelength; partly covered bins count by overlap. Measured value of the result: 45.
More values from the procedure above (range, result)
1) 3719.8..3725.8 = 44.8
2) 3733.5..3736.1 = 50.1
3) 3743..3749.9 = 48.7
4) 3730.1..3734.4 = 42.7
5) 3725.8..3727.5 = 29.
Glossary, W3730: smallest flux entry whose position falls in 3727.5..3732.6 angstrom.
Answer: 32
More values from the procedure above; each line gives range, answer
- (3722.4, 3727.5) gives 21.9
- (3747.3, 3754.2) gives 38.7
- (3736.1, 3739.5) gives 26.3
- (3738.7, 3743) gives 28.2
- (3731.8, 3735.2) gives 32.8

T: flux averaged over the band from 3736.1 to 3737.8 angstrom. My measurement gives 34.3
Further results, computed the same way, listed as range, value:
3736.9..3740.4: 37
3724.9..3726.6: 35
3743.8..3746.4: 38.7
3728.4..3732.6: 34.3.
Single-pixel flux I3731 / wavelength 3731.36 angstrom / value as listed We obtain 38.1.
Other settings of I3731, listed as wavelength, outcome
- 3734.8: 50.1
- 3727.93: 42.5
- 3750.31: 51.9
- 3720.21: 44.8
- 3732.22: 32.8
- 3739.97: 35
